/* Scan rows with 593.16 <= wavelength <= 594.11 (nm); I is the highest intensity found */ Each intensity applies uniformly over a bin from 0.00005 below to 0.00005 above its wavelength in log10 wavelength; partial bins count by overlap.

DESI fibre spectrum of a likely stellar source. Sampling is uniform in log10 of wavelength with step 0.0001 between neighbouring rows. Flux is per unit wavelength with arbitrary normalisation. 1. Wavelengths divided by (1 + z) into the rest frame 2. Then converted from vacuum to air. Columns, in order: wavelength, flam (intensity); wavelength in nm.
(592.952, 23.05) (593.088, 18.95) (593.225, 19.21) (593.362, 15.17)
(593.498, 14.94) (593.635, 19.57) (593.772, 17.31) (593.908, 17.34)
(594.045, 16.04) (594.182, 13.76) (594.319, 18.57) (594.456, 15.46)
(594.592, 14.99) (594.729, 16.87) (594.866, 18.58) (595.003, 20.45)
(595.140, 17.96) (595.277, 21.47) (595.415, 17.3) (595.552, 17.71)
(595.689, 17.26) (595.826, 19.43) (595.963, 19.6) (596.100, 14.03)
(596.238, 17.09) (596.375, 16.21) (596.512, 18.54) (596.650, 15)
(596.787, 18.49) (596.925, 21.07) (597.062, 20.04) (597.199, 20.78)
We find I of 19.57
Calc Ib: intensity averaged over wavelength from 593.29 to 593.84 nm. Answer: 16.8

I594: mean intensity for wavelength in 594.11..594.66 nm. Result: 15.7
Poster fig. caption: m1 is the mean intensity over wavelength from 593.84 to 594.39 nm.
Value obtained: 16.4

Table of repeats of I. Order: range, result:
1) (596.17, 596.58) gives 18.54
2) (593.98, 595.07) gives 20.45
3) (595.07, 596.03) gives 21.47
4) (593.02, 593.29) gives 19.21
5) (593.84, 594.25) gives 17.34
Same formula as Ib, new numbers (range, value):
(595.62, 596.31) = 17.5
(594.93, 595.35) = 19.9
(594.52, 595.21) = 17.8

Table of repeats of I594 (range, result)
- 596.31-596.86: 17.1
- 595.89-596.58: 17.1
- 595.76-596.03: 19.5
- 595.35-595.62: 17.5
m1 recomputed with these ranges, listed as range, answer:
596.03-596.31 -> 15.6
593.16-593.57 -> 16.4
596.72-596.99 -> 19.7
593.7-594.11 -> 16.9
